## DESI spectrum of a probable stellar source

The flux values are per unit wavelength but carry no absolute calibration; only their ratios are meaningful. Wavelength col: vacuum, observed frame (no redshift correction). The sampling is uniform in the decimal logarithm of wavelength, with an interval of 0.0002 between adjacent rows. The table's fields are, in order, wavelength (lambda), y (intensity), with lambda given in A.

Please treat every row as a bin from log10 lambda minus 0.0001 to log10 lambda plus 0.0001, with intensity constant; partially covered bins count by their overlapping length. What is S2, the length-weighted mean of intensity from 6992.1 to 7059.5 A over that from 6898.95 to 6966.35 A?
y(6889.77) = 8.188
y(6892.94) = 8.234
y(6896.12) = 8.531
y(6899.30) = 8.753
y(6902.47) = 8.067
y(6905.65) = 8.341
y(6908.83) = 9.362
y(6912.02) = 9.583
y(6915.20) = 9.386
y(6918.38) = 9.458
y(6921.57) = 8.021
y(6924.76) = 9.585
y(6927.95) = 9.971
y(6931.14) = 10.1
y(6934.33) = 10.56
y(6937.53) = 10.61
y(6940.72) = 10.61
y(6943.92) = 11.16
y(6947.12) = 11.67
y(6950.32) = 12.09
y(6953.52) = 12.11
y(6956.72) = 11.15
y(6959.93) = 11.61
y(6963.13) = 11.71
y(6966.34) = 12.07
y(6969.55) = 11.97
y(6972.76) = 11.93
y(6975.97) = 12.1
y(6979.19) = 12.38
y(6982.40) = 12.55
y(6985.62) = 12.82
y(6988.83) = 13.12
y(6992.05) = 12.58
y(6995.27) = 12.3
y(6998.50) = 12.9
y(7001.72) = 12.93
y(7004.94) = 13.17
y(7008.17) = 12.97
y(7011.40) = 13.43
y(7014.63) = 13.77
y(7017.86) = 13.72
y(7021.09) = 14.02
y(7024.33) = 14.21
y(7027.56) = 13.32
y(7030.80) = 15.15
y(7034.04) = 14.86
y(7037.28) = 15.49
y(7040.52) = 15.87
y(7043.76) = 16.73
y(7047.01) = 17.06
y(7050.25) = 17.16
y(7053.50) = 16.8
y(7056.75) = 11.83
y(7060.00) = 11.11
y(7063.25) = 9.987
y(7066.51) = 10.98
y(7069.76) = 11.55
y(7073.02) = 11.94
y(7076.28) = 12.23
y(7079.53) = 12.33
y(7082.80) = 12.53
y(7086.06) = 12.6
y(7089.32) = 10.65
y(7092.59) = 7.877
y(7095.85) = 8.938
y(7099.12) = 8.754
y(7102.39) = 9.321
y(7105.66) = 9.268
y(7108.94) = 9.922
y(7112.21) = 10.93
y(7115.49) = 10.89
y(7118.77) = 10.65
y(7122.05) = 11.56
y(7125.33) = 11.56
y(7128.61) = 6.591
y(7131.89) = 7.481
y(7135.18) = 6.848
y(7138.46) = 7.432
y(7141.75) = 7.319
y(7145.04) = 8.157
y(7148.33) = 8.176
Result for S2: 1.4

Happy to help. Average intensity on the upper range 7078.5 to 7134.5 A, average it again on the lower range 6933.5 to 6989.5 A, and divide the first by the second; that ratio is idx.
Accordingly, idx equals 0.85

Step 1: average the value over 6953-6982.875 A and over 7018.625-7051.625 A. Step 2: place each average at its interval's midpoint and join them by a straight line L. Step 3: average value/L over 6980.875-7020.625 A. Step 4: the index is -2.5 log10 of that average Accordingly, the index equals 0.04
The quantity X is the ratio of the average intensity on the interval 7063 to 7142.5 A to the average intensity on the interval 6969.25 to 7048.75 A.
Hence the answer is 0.73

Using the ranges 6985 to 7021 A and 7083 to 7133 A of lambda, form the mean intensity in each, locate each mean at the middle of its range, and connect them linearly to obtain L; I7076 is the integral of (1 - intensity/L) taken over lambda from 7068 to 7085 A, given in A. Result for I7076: -1.98 A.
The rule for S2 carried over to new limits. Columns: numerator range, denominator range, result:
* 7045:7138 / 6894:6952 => 1.13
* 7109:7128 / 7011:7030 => 0.78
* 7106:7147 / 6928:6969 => 0.81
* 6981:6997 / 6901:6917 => 1.41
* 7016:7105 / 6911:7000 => 1.13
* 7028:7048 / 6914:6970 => 1.46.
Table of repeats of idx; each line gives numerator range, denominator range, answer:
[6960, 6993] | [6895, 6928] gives 1.37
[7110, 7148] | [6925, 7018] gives 0.75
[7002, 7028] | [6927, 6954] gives 1.24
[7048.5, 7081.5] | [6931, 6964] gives 1.12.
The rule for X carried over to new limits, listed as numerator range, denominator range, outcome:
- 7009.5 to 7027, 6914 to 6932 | 1.47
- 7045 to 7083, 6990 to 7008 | 1.02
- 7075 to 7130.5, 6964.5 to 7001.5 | 0.83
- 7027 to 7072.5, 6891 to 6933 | 1.56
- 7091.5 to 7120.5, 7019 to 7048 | 0.64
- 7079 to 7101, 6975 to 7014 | 0.81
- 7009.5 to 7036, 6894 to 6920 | 1.58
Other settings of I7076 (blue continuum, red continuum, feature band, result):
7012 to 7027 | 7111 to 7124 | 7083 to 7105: 3.5 A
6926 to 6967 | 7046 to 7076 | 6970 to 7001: -1.9 A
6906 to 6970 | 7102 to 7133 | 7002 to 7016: -4.1 A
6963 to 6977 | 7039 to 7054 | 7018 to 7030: 1.1 A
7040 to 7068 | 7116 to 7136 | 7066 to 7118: 4.0 A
